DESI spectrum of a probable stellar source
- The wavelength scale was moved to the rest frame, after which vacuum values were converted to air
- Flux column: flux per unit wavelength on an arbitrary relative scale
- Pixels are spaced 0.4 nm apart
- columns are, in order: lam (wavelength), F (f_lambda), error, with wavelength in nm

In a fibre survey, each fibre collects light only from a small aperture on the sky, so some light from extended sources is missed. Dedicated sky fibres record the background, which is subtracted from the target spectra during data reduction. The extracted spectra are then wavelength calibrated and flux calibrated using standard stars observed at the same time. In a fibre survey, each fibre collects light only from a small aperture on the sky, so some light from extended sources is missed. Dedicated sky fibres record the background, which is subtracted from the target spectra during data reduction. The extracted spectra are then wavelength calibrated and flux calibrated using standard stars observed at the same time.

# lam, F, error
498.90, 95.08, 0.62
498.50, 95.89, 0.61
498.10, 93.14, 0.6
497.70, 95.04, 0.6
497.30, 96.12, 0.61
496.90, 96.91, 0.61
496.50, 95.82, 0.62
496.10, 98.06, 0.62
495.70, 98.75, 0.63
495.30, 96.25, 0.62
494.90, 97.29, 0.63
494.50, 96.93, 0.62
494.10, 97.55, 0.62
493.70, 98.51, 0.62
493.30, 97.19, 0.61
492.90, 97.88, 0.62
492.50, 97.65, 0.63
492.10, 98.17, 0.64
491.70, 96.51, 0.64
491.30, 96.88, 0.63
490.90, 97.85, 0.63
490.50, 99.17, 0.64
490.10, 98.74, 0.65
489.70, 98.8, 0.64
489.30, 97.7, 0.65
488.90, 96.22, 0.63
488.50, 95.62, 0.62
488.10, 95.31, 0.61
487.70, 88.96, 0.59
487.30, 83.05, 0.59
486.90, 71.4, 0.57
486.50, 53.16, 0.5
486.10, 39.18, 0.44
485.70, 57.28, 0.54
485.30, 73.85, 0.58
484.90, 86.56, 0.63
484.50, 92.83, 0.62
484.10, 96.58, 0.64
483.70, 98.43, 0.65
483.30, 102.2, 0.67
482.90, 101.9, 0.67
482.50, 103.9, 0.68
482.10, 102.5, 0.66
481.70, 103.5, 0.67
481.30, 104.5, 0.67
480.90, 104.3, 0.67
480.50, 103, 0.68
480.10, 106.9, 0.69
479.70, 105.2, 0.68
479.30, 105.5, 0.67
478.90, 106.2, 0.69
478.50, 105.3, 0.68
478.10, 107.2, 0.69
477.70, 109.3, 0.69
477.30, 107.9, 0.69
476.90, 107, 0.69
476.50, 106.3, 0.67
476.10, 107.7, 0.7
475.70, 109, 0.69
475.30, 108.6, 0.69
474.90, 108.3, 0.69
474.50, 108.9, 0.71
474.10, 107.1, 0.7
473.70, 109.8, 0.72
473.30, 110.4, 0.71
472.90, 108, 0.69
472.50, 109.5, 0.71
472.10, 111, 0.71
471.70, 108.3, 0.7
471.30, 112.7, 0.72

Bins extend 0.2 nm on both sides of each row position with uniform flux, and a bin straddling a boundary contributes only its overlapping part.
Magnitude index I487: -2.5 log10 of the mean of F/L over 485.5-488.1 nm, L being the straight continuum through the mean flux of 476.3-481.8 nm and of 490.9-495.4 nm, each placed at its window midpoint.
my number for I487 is 0.43 mag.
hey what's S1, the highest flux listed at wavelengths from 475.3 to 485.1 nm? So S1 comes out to 109.3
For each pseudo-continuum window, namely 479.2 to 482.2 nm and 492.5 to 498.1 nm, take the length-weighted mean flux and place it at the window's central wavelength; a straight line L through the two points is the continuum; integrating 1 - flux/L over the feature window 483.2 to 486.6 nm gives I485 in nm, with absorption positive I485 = 0.82 nm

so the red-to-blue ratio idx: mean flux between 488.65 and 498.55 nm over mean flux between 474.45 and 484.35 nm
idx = 0.9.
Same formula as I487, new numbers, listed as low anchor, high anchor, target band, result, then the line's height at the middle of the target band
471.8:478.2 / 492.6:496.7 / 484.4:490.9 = 0.212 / 101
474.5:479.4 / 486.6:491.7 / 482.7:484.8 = 0.015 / 99.2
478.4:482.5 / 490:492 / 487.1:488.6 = 0.108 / 99.8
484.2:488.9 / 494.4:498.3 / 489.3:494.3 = -0.122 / 87.6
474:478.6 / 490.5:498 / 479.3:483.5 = 0.009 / 105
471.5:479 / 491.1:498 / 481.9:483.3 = 0.014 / 104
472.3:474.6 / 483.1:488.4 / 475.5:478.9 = -0.076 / 100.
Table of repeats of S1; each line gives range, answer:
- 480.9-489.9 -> 104.5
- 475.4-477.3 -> 109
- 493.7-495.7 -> 98.75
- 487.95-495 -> 99.17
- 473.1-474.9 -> 110.4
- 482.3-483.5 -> 103.9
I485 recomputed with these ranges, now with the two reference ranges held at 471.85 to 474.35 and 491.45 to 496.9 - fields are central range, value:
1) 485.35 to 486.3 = 0.46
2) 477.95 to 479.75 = 0.00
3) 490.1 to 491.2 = 0.01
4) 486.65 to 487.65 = 0.23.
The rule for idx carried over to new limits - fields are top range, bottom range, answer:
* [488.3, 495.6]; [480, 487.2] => 1.10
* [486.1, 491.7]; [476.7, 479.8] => 0.83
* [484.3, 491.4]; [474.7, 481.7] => 0.79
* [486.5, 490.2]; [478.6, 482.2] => 0.85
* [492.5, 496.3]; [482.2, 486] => 1.09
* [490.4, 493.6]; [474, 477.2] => 0.91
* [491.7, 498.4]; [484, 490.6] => 1.16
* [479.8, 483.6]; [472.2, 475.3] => 0.95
